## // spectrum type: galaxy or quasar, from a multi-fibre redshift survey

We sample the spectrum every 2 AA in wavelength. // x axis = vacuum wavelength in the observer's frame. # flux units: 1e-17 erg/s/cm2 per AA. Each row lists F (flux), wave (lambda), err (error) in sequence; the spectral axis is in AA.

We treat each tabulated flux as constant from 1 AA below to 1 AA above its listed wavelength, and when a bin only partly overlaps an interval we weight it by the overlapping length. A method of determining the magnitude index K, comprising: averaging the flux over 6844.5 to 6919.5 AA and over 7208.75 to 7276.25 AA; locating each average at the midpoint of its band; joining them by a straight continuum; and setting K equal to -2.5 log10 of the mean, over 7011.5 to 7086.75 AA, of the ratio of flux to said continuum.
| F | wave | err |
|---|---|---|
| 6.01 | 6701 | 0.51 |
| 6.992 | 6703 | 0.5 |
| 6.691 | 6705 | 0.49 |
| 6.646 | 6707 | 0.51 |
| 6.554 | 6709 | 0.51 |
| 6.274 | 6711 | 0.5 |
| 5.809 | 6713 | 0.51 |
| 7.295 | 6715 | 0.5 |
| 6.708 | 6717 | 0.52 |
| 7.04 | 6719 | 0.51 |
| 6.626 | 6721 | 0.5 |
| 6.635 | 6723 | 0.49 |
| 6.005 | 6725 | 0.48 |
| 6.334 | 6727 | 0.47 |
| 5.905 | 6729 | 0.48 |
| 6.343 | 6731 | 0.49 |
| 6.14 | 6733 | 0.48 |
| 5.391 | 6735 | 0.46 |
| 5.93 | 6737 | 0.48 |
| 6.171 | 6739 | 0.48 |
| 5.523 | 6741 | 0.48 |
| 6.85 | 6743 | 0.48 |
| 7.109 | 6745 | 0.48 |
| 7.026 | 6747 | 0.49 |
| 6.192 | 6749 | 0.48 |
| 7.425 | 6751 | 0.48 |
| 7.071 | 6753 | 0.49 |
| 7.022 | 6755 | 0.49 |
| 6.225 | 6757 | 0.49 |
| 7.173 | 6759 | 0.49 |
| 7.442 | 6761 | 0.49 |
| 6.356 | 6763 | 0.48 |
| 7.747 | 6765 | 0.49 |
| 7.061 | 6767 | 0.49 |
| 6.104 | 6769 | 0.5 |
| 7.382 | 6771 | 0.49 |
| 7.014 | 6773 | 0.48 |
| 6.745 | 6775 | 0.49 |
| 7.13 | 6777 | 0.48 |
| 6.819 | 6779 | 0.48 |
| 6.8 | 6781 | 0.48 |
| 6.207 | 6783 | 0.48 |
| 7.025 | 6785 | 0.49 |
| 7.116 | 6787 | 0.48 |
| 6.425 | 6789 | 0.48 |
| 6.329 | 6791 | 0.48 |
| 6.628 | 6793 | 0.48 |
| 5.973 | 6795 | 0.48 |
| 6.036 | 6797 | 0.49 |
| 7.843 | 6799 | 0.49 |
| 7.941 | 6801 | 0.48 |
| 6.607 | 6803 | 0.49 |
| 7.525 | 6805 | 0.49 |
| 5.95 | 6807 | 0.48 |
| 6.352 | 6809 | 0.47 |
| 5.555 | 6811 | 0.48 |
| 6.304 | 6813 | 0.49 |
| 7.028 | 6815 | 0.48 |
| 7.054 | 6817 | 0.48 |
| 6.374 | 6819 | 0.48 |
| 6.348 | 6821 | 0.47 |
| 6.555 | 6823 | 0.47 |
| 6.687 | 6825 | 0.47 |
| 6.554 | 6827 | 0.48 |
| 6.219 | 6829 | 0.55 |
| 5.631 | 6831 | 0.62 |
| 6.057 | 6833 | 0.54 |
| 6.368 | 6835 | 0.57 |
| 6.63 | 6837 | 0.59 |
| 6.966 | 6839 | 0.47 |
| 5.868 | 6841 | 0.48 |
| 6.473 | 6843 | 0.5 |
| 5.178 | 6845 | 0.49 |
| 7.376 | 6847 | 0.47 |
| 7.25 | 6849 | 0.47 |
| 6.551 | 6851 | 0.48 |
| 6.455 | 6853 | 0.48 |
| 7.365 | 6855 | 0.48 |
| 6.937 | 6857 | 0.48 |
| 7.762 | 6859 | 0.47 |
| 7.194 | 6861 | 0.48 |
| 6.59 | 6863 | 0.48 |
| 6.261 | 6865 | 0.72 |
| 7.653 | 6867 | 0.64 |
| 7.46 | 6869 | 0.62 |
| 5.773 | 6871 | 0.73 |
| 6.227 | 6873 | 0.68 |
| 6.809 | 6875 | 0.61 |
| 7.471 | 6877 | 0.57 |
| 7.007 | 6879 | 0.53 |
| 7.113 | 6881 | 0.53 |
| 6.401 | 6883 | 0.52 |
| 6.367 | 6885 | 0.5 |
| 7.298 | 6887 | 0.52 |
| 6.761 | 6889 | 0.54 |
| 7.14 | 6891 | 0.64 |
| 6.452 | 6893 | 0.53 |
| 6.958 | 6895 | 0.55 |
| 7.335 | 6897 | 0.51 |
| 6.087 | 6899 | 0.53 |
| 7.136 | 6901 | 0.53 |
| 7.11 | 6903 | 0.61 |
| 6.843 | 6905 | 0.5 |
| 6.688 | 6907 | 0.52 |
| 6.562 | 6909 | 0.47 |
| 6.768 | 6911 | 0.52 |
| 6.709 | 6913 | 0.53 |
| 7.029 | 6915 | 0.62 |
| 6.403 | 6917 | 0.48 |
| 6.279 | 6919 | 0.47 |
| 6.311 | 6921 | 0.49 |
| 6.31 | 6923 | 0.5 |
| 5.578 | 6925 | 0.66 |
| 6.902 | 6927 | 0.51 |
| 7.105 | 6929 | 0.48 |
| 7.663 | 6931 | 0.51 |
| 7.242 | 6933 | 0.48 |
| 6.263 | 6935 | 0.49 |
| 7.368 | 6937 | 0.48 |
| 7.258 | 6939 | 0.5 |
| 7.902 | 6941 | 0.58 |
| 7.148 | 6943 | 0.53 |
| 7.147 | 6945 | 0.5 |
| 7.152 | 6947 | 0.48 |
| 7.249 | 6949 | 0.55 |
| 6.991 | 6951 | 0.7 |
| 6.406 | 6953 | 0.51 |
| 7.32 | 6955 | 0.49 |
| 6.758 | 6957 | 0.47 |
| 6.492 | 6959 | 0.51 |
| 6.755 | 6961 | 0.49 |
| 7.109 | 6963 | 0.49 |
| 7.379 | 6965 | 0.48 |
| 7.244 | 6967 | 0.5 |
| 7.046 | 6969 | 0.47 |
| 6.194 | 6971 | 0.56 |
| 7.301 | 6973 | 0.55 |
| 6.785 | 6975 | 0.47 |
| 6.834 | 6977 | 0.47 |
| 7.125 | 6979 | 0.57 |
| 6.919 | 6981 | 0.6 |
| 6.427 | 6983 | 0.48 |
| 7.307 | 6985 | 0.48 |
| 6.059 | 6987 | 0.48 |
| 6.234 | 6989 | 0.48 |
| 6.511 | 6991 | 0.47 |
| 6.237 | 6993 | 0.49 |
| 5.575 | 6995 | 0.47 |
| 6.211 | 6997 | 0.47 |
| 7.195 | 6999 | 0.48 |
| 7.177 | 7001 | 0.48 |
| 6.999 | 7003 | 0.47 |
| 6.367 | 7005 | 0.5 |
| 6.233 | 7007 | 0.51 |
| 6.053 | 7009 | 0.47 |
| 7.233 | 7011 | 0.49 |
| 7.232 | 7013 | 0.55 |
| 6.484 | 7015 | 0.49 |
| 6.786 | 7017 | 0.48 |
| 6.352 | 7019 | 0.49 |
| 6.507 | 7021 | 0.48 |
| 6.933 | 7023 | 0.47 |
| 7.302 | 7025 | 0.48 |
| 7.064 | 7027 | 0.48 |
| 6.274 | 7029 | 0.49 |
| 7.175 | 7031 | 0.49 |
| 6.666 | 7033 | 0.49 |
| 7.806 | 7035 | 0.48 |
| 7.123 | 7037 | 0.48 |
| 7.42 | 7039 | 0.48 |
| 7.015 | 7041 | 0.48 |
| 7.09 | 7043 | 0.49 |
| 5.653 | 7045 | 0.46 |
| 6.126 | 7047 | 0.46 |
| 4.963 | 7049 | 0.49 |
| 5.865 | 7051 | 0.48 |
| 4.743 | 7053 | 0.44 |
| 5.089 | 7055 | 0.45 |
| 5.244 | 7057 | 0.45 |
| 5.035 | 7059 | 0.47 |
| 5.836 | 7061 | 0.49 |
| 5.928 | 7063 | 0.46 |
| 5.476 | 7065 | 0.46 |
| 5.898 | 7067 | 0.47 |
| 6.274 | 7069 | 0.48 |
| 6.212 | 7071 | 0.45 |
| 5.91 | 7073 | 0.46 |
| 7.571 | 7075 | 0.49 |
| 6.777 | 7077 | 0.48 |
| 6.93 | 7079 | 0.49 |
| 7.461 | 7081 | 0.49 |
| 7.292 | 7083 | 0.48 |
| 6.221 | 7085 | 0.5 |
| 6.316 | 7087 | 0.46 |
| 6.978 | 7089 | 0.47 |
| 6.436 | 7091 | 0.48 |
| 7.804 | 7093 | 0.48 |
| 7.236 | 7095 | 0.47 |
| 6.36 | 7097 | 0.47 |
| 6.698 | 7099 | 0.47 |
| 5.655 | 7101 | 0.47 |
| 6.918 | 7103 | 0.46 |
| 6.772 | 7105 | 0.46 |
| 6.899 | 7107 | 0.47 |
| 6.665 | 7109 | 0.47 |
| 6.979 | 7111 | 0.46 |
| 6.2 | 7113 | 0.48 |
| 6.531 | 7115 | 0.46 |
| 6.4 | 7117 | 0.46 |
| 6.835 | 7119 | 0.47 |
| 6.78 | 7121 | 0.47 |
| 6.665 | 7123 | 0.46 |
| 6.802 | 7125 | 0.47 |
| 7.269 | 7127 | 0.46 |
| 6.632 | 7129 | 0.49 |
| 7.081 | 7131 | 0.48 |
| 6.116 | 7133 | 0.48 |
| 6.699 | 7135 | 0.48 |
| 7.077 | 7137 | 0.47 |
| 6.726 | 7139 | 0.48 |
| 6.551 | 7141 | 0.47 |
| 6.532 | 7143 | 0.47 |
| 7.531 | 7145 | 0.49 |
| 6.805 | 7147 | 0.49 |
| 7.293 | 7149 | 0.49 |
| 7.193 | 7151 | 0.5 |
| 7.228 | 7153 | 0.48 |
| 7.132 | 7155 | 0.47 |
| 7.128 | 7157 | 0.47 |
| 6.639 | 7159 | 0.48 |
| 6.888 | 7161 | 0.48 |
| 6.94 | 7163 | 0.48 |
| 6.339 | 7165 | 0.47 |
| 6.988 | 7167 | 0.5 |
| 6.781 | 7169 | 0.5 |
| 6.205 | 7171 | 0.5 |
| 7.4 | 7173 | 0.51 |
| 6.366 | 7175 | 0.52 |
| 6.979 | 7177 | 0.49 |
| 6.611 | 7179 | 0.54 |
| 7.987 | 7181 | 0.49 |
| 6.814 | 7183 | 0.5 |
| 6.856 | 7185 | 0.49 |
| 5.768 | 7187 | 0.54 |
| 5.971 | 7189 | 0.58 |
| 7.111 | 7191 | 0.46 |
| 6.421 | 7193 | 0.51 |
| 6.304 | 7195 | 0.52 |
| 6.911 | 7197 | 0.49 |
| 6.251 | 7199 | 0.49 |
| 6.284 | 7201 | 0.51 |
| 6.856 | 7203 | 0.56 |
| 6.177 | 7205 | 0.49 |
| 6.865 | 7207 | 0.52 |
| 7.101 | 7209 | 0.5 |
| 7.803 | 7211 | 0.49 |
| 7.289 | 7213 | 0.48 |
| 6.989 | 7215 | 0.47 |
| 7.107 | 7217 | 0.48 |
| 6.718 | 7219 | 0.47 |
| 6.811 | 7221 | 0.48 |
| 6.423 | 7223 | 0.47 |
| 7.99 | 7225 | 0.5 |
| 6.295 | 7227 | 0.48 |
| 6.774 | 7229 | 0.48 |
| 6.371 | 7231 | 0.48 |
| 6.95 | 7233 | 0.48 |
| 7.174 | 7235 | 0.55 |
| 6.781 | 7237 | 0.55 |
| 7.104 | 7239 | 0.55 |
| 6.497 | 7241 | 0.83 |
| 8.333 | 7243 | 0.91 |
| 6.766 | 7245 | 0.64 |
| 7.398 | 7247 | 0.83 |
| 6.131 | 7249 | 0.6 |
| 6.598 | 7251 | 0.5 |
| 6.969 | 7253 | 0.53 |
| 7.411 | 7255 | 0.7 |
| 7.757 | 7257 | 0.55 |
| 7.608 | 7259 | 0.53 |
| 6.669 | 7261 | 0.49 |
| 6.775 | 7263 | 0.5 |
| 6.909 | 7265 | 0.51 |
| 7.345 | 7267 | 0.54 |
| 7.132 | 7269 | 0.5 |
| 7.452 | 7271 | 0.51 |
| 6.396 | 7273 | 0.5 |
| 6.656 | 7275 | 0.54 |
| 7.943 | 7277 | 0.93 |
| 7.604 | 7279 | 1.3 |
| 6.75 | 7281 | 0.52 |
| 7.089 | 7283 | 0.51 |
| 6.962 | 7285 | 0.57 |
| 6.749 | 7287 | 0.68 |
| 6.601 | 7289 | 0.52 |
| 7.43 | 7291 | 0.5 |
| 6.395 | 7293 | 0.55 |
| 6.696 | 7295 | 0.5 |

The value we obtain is 0.08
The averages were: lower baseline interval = 6.82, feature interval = 6.43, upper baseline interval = 7.02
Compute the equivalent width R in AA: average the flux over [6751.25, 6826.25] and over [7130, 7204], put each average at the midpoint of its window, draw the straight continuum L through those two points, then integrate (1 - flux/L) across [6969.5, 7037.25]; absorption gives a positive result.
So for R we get 0.47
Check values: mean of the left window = 6.76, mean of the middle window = 6.72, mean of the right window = 6.78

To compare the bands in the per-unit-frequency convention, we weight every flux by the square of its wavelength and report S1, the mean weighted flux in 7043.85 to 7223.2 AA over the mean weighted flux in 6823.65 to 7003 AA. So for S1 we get 1.04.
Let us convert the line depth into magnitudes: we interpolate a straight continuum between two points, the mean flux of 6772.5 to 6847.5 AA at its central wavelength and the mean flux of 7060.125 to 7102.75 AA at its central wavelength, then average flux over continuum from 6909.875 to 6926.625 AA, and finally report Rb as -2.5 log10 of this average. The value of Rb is 0.019 mag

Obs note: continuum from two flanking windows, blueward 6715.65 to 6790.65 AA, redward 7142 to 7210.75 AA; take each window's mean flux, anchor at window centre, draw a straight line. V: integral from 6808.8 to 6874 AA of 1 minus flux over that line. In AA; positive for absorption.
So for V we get 1.0 AA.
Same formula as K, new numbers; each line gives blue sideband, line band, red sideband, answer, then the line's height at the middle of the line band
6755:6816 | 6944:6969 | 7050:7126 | -0.070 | 6.57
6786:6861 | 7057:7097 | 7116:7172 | 0.052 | 6.78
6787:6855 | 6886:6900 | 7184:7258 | -0.043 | 6.59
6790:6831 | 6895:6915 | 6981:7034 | -0.035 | 6.61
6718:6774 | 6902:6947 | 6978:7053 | -0.038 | 6.62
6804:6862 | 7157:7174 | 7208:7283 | 0.026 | 6.96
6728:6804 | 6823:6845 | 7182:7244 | 0.068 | 6.71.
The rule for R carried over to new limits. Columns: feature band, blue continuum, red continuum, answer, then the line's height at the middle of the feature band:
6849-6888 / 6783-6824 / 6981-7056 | -1.67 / 6.61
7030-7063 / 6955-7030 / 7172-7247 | 2.87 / 6.76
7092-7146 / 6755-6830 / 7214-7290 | 1.28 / 6.92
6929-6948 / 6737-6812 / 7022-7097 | -1.88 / 6.58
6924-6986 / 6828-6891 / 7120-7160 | -1.96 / 6.77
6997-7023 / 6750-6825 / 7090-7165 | 0.34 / 6.8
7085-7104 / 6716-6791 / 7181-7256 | 0.28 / 6.79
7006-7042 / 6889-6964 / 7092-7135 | -0.42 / 6.79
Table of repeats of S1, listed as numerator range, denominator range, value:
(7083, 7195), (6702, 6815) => 1.14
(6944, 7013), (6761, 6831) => 1.07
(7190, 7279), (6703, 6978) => 1.16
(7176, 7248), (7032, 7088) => 1.14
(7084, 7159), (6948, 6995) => 1.04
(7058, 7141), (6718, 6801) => 1.09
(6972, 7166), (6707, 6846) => 1.10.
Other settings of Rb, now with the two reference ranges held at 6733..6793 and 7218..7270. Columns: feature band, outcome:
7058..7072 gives 0.18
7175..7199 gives 0.05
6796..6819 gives 0.00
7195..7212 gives 0.03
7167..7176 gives 0.04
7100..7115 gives 0.05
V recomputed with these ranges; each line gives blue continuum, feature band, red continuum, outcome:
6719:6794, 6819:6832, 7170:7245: 0.65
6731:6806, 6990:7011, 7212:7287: 1.17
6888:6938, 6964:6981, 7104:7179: -0.53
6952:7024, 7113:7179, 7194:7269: 0.40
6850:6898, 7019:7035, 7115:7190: -0.07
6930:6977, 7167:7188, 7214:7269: 0.65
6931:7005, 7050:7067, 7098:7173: 3.47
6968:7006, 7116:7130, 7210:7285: 0.19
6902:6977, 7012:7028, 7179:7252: 0.08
